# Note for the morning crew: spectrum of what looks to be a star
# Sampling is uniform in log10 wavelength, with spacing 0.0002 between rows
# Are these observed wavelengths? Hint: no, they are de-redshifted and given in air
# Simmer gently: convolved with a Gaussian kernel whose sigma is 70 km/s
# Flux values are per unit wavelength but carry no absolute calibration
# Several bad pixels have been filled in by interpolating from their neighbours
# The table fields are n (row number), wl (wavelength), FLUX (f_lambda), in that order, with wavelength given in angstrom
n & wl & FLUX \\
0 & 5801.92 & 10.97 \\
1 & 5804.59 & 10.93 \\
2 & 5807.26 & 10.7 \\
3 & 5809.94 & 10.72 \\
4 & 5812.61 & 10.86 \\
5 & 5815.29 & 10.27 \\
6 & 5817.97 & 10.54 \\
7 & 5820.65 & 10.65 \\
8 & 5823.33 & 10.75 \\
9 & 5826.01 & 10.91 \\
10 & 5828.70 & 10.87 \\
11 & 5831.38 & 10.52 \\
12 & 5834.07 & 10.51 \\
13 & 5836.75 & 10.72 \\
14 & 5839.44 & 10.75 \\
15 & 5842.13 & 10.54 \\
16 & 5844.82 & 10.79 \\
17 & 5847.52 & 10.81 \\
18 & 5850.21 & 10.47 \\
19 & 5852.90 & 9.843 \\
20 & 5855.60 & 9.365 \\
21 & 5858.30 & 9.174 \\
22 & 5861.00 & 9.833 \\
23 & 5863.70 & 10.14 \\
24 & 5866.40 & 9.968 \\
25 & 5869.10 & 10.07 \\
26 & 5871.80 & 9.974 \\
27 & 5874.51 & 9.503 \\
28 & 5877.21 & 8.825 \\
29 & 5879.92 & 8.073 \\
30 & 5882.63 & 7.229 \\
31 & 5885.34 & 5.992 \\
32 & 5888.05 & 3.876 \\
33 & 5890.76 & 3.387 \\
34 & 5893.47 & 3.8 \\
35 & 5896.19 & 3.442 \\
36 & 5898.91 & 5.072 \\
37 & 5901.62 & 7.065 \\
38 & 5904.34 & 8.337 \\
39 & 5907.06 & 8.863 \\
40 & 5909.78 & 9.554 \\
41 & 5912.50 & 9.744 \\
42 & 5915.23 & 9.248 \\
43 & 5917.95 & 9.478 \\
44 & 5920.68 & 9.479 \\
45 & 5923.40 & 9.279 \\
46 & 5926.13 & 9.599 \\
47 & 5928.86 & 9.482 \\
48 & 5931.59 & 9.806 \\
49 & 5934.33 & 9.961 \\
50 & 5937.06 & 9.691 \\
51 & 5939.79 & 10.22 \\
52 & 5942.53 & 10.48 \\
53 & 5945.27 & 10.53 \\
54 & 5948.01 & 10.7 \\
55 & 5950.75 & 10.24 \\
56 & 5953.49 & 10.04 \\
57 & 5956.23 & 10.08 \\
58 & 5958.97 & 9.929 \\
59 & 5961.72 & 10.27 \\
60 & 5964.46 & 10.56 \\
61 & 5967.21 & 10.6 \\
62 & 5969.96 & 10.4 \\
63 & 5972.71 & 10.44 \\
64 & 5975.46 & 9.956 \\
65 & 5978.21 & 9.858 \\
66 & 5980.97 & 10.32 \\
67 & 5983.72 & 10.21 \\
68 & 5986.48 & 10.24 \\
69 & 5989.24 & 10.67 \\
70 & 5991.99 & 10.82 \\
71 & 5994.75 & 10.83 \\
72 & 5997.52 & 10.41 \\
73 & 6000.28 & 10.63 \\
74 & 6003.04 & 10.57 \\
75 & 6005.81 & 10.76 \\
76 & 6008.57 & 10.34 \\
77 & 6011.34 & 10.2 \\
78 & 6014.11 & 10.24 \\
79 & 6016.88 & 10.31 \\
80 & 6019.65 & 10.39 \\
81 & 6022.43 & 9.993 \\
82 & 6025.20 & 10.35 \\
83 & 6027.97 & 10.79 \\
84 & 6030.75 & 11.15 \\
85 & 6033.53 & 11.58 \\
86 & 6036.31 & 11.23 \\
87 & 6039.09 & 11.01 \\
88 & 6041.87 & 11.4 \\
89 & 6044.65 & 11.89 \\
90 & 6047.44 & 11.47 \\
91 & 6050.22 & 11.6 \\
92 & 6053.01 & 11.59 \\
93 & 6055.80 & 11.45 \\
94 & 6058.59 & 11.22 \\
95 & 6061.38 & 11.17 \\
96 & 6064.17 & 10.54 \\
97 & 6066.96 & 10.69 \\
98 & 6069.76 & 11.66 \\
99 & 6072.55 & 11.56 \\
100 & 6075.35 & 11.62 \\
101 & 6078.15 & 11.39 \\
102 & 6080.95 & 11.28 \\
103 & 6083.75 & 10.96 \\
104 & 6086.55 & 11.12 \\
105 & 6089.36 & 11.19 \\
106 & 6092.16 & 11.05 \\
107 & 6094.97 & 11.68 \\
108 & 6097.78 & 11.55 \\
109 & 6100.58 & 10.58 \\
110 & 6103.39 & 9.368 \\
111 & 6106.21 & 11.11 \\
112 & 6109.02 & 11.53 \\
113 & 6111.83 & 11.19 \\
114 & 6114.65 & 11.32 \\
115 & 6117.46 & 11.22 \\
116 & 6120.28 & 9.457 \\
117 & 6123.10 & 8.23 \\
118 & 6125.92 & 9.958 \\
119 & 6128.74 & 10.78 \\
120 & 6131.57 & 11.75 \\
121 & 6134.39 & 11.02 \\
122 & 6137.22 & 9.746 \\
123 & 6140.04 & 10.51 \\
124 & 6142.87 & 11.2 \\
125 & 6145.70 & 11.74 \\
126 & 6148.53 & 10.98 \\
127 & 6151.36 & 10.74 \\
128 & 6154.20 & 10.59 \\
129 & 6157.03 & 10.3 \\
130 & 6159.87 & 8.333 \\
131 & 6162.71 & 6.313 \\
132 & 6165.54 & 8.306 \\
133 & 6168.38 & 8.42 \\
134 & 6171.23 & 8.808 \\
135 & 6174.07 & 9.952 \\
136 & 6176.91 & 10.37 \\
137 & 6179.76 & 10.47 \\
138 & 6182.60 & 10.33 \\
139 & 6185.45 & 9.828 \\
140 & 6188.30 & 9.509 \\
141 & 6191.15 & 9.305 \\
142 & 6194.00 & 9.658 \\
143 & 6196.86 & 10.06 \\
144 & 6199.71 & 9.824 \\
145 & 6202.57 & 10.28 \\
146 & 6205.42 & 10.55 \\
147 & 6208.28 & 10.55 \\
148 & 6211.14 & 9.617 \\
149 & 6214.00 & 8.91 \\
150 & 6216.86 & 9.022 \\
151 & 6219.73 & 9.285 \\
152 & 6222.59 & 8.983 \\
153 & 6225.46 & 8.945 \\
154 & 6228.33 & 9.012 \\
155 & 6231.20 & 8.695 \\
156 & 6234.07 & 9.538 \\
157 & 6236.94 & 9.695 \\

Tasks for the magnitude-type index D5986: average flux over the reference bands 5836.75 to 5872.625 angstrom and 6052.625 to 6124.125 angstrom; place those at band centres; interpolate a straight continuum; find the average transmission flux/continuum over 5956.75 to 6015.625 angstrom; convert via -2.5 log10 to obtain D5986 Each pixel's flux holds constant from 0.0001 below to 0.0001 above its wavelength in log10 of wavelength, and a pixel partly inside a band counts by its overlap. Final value 0.02 mag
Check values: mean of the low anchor 10.2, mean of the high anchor 11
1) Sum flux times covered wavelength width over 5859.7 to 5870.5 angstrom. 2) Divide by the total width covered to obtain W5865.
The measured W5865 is 10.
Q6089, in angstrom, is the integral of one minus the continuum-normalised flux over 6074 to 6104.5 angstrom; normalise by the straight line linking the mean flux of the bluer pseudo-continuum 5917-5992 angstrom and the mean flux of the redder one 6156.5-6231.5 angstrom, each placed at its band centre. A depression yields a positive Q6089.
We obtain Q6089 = -4.33 angstrom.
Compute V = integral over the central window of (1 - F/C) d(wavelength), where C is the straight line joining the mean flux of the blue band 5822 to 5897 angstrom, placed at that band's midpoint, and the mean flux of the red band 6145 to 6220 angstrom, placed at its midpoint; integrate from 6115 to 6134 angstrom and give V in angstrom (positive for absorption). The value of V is -1.5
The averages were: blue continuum 8.97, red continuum 9.69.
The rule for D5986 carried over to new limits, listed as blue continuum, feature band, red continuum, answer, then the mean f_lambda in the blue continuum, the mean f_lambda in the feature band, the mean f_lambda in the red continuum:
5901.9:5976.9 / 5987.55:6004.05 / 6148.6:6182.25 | -0.10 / 9.85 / 10.7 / 9.43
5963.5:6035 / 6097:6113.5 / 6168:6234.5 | -0.09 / 10.5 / 10.9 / 9.6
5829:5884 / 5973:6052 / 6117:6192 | -0.08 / 9.87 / 10.7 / 9.92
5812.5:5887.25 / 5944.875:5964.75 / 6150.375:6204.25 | -0.06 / 9.86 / 10.3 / 9.54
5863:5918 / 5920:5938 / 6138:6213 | -0.21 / 7.63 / 9.62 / 9.86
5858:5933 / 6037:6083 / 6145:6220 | -0.25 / 8.14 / 11.3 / 9.69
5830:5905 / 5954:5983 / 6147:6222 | -0.16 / 8.5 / 10.2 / 9.62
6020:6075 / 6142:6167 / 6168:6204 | 0.03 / 11.2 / 9.8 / 9.79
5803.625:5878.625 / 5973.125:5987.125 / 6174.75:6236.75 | -0.01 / 10.3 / 10.1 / 9.66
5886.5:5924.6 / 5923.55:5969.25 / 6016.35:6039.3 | -0.21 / 7.18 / 10.1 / 10.8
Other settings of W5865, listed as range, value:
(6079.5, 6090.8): 11.1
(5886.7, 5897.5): 3.63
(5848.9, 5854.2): 10.2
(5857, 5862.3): 9.5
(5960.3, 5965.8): 10.4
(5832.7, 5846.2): 10.7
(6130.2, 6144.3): 10.8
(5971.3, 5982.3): 10.1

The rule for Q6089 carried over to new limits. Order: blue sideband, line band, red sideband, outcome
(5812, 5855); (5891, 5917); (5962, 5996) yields 8.39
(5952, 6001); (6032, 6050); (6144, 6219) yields -2.29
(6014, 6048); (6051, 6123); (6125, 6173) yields -4.00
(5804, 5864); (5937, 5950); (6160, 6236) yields -0.31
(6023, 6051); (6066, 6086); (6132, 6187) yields -0.96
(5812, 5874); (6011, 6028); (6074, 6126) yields 0.63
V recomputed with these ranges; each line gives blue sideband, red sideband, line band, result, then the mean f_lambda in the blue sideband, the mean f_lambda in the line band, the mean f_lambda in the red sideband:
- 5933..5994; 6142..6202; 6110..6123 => -0.87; 10.3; 10.6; 9.76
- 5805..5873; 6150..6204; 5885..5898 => 7.95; 10.4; 3.98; 9.55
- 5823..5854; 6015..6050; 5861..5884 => 3.08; 10.6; 9.26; 11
